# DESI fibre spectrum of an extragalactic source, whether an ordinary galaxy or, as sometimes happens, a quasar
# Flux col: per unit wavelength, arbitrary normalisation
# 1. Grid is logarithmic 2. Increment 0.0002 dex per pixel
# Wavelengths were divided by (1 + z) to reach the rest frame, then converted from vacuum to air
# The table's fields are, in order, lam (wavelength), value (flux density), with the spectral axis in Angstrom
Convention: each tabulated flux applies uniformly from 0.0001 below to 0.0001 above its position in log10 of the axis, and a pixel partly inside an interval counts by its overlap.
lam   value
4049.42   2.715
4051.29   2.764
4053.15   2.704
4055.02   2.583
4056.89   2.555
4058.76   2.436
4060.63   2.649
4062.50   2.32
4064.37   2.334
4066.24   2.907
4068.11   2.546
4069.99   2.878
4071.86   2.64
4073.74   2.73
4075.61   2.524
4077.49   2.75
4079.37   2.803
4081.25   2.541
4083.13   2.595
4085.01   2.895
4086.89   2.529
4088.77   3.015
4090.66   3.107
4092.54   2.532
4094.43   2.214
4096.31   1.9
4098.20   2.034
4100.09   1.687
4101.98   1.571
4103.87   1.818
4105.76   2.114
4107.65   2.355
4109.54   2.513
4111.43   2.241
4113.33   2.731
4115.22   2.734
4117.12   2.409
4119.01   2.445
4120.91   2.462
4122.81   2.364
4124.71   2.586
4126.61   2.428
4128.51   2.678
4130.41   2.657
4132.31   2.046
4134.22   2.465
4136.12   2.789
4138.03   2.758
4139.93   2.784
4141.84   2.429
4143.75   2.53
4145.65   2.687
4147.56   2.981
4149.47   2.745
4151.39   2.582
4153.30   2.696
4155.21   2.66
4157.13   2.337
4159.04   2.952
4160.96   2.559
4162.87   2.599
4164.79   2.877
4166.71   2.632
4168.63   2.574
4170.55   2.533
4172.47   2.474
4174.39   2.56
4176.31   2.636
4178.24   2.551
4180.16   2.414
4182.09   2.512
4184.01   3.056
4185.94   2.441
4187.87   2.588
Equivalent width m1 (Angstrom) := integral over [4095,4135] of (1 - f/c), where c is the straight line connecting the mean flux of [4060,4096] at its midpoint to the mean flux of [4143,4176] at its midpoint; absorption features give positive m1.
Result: 5.29 Angstrom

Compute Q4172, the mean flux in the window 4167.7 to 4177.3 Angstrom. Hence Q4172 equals 2.56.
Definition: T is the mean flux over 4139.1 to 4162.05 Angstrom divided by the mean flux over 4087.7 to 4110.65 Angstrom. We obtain 1.19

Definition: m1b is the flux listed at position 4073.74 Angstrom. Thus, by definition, 2.73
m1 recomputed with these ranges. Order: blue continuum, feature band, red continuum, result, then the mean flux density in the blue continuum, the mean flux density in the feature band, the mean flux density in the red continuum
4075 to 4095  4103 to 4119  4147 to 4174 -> 1.83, 2.69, 2.37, 2.65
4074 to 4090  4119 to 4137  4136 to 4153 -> 1.37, 2.71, 2.49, 2.69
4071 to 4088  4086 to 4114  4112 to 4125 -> 3.32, 2.67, 2.29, 2.52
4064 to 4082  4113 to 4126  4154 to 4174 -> 0.62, 2.68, 2.52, 2.62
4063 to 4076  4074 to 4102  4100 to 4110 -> -1.88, 2.65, 2.48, 2.01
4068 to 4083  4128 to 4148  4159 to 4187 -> 0.22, 2.68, 2.61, 2.61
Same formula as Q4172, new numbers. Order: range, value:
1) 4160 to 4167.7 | 2.67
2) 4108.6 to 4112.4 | 2.38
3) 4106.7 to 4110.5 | 2.44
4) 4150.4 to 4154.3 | 2.64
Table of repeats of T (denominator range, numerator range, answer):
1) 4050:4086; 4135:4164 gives 1.01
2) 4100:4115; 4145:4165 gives 1.23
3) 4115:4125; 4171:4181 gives 1.02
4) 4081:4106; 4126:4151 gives 1.13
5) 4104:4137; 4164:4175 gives 1.06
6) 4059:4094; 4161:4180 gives 0.97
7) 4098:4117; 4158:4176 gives 1.20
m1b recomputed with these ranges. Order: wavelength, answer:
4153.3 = 2.696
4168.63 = 2.574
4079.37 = 2.803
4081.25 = 2.541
